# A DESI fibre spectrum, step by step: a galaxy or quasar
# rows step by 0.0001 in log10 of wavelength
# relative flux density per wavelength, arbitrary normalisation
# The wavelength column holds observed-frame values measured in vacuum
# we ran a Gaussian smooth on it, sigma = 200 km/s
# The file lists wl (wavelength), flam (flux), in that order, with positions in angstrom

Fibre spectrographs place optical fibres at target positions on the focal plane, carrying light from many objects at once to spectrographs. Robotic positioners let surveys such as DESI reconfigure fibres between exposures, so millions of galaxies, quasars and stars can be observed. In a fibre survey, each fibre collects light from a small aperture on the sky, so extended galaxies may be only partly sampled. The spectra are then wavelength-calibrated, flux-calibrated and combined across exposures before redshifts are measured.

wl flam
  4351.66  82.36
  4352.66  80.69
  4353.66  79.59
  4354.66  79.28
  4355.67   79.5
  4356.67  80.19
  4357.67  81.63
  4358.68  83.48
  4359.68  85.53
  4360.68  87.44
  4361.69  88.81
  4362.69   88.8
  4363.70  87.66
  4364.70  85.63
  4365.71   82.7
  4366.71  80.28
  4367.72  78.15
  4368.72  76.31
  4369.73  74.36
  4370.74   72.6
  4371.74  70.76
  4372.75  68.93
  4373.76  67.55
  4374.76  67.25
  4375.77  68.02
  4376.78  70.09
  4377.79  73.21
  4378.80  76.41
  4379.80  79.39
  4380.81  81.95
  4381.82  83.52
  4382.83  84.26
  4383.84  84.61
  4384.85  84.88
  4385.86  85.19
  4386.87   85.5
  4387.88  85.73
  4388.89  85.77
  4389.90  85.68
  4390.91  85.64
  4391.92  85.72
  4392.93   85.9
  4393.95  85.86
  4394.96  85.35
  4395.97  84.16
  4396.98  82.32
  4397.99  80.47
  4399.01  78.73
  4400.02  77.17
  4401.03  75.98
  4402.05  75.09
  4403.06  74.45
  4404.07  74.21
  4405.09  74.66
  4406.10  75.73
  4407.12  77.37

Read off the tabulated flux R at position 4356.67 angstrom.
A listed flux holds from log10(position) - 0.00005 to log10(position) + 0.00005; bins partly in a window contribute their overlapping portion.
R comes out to 80.19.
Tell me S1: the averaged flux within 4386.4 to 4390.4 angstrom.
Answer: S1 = 85.7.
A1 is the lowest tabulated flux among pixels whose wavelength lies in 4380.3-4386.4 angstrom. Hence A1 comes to 81.95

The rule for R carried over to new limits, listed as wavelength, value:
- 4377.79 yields 73.21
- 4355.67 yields 79.5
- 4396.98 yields 82.32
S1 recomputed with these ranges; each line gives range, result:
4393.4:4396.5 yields 85.1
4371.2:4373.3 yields 69.9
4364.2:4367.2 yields 83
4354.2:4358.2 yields 80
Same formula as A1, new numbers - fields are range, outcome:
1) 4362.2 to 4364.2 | 87.66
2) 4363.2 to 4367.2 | 80.28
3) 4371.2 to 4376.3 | 67.25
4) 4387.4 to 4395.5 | 85.35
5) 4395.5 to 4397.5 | 82.32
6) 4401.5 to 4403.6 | 74.45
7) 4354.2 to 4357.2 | 79.28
